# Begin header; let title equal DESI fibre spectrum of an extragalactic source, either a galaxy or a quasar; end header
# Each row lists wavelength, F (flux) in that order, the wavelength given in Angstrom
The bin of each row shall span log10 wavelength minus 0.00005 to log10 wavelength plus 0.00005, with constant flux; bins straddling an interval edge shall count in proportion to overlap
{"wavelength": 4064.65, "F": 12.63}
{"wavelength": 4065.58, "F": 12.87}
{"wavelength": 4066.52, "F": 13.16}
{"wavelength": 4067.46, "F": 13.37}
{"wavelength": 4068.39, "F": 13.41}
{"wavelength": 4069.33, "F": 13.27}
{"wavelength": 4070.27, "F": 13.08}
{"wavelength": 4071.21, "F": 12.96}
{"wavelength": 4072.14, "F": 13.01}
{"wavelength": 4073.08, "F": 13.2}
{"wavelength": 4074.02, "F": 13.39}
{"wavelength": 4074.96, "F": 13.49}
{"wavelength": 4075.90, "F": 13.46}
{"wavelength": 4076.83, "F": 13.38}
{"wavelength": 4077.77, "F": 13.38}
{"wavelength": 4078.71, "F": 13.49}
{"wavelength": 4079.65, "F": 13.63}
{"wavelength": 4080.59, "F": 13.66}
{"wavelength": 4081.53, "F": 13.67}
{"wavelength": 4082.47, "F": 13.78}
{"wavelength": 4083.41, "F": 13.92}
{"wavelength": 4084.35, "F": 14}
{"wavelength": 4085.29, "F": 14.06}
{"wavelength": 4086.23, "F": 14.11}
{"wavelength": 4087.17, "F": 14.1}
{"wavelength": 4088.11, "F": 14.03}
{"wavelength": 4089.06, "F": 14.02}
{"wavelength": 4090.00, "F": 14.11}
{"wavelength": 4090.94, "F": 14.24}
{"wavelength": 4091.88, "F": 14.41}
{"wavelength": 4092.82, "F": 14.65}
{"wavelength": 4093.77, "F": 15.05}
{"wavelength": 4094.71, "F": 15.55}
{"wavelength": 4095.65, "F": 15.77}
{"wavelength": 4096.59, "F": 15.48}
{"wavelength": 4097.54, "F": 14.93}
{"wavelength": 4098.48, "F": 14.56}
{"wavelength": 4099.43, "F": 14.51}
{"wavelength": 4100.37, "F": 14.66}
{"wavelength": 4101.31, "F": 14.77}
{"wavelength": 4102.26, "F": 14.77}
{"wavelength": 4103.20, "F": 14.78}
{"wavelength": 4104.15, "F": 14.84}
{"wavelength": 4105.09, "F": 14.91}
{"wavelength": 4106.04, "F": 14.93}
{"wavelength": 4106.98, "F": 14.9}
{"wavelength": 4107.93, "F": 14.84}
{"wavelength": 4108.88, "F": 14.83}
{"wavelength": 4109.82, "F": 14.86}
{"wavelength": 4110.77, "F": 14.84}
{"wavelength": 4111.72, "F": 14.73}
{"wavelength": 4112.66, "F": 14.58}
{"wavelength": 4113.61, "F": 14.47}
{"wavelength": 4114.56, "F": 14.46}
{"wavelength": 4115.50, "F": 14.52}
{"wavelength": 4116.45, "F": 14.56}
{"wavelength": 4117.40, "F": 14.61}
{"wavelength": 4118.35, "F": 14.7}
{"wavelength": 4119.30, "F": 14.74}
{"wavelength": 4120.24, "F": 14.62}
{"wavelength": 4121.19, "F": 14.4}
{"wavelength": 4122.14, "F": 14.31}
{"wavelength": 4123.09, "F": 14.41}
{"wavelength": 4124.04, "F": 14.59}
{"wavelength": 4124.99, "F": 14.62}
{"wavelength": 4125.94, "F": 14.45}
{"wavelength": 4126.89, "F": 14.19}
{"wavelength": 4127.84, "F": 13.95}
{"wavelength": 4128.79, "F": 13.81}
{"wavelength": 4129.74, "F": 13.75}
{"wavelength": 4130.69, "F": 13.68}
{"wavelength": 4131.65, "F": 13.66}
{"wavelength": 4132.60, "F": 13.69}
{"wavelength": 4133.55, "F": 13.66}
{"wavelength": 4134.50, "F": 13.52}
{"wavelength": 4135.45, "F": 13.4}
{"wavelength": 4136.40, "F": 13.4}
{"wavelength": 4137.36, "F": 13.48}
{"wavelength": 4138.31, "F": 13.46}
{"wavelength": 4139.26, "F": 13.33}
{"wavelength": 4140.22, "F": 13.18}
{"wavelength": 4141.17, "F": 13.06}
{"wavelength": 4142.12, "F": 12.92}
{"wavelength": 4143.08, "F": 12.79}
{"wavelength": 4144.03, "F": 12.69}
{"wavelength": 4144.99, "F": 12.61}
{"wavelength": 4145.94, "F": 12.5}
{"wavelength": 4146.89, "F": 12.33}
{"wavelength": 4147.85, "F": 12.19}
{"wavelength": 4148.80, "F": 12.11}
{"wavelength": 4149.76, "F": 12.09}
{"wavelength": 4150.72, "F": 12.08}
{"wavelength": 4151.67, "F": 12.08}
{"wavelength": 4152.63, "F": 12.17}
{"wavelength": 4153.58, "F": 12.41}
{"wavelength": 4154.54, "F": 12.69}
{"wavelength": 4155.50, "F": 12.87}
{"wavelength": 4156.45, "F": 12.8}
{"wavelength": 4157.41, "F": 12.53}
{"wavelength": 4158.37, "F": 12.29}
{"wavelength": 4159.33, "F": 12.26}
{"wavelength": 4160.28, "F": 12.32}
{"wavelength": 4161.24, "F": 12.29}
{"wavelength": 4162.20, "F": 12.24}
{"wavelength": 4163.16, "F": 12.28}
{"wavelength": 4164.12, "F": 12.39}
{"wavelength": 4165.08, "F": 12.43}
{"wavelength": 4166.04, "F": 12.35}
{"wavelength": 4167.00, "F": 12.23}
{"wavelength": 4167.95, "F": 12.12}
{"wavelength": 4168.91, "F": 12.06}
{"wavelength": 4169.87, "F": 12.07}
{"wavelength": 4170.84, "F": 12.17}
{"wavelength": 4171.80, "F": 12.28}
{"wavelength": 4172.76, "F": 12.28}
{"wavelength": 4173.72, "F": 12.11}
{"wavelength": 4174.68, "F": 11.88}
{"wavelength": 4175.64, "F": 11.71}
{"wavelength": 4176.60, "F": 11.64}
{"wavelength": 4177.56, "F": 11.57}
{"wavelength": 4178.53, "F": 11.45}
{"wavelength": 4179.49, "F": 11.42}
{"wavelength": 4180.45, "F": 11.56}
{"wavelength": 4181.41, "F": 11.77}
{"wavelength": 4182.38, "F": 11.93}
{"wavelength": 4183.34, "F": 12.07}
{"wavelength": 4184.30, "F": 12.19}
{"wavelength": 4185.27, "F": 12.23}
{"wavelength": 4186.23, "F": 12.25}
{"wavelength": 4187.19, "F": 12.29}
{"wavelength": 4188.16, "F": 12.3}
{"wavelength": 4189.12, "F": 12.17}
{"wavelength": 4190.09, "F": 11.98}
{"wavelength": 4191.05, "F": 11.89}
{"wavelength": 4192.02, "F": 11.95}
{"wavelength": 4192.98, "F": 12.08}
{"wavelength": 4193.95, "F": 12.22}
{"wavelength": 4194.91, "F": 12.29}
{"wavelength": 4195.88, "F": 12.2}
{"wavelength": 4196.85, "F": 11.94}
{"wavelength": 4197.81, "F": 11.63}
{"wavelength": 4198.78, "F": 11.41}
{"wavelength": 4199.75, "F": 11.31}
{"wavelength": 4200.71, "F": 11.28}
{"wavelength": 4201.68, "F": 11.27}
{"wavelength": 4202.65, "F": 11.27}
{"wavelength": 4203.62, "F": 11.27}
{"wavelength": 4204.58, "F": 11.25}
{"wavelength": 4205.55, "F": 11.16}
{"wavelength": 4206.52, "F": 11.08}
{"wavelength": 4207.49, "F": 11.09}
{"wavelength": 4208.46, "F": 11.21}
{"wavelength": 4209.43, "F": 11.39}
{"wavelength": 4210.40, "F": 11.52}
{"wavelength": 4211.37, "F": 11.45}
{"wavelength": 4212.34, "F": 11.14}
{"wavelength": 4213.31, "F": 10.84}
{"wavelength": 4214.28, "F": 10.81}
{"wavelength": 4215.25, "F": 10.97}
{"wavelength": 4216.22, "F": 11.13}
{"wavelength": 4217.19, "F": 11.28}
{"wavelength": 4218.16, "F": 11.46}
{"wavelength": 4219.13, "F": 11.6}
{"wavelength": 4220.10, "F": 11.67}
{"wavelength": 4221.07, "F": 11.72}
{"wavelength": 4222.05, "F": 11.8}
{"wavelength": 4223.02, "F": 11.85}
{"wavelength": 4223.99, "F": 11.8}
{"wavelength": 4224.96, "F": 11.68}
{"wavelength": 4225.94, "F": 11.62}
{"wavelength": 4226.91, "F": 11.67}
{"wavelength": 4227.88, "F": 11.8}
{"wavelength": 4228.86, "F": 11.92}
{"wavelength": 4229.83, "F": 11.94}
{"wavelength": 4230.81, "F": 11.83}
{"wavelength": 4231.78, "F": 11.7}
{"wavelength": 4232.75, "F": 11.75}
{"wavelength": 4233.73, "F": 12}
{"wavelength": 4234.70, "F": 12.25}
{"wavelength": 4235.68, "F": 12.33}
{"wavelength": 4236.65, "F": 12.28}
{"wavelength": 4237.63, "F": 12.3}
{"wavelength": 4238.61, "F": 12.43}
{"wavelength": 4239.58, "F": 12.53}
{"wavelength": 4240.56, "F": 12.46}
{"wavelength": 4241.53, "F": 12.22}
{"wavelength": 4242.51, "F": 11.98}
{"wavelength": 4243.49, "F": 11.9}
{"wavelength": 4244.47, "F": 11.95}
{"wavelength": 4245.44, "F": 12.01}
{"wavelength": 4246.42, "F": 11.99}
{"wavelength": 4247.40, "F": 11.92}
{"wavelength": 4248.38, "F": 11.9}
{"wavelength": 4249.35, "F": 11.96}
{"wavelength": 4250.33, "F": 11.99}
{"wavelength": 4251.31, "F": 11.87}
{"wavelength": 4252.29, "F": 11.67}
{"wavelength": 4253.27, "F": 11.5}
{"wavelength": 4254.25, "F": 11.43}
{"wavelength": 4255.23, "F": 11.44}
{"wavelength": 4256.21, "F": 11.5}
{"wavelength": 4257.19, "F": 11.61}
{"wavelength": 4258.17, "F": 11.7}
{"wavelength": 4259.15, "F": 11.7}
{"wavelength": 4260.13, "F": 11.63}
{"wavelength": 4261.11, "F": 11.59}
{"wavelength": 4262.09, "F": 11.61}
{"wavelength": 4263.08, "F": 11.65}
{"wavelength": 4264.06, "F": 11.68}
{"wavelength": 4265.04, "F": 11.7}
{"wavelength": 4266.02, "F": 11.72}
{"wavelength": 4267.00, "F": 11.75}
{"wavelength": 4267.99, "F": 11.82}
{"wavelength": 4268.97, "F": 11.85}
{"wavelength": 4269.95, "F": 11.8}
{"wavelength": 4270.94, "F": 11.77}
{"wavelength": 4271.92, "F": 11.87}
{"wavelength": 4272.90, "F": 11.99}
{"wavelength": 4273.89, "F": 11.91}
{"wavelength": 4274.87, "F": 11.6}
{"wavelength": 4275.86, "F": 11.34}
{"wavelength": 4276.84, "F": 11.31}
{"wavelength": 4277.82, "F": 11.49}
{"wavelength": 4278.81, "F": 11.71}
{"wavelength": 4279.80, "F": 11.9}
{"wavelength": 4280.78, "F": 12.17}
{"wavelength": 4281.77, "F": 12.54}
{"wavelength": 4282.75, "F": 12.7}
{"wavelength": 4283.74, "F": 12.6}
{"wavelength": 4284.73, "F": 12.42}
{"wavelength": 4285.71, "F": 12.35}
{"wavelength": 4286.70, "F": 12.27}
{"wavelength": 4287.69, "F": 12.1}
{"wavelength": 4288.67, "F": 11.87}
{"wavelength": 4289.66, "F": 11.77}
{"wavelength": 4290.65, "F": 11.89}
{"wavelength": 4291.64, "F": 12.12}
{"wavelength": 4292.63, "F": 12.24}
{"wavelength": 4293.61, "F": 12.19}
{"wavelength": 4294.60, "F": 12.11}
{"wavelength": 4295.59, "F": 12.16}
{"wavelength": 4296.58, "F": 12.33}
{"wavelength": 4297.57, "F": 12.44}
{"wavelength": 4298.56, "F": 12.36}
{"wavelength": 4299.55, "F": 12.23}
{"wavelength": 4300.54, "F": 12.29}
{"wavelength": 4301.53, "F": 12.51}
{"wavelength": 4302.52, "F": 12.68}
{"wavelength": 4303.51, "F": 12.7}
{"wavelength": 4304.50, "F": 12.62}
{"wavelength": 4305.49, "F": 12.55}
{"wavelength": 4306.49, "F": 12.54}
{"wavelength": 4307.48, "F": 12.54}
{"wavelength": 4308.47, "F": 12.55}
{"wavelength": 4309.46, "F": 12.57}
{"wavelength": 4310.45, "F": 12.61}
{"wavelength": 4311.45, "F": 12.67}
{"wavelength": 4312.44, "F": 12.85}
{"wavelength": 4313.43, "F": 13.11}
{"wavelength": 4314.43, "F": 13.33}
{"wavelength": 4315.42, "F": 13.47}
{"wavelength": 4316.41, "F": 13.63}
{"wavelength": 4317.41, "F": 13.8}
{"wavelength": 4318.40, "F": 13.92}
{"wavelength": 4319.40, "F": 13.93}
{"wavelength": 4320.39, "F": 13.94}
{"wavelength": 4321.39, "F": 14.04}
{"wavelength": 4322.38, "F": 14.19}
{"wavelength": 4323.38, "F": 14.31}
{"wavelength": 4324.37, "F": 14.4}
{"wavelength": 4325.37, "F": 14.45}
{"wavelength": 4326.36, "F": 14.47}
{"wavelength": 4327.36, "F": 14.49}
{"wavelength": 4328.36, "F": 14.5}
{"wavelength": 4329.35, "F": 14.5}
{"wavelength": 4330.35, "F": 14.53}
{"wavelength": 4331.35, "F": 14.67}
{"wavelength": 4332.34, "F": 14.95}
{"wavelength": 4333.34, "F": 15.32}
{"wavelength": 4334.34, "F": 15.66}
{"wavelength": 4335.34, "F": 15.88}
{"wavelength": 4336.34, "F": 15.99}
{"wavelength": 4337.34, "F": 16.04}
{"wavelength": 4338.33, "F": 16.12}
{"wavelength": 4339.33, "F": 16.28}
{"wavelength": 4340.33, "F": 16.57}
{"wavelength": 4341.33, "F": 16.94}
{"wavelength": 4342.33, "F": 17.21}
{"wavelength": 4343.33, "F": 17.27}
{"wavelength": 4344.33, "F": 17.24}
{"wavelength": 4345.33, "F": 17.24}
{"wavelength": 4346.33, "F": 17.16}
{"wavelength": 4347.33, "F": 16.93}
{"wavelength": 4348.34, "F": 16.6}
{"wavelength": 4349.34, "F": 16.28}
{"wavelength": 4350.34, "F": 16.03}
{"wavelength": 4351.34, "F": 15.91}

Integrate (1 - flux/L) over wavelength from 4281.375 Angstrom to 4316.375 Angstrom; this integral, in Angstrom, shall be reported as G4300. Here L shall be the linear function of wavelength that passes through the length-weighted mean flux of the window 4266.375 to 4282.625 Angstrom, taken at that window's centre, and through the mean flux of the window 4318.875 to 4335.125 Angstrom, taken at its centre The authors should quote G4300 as 1.6 Angstrom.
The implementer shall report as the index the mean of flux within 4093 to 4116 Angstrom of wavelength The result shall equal 14.9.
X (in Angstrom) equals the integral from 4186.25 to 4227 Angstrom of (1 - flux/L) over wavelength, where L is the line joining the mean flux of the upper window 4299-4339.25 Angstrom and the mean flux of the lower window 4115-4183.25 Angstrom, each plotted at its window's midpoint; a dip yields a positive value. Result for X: 5.1 Angstrom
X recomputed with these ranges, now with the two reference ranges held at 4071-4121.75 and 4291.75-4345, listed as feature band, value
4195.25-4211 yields 3.1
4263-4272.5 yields 1.6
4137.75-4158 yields 2.3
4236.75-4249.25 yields 1.8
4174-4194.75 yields 3.3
